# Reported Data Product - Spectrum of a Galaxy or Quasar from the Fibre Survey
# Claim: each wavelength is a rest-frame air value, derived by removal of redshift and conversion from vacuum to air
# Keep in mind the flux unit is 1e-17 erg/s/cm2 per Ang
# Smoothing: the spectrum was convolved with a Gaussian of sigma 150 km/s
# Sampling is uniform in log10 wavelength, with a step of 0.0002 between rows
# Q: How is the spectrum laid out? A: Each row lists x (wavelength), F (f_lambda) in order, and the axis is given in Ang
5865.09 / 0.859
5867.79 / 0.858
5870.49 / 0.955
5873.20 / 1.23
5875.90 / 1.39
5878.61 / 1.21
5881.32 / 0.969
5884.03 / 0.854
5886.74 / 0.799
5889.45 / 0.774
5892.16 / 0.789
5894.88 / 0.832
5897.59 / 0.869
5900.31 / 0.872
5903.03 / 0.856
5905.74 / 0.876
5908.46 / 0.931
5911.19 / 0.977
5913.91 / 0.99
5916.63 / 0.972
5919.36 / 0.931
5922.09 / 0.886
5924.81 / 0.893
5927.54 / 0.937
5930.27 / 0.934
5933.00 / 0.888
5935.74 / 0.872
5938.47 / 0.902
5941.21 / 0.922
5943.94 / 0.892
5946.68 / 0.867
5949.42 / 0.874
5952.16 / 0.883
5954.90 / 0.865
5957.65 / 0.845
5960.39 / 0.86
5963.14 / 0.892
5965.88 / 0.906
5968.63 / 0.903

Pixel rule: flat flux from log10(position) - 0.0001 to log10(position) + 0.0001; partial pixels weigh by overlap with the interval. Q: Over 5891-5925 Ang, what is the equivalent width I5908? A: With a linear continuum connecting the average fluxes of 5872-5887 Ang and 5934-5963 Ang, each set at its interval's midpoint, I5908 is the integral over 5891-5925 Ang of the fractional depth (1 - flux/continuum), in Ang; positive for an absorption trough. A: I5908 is 3.5 Ang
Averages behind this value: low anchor 1.09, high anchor 0.879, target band 0.899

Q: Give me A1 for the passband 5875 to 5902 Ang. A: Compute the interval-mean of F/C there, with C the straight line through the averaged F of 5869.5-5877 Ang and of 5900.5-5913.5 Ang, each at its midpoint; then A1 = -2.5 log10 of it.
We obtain 0.16 mag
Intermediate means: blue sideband 1.2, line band 0.927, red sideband 0.913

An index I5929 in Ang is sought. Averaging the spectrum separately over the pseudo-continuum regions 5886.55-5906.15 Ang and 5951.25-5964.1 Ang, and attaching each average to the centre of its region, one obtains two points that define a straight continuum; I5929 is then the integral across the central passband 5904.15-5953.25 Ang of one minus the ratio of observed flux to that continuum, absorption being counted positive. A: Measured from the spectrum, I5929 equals -3.5 Ang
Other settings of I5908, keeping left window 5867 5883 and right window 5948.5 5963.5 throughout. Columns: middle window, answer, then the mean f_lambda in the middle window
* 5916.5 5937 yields 0.92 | 0.911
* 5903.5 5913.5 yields 0.79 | 0.928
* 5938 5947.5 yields 0.11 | 0.897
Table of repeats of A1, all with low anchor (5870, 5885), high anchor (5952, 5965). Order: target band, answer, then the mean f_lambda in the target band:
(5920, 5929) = 0.07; 0.908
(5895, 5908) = 0.20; 0.87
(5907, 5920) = 0.05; 0.961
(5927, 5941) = 0.04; 0.906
